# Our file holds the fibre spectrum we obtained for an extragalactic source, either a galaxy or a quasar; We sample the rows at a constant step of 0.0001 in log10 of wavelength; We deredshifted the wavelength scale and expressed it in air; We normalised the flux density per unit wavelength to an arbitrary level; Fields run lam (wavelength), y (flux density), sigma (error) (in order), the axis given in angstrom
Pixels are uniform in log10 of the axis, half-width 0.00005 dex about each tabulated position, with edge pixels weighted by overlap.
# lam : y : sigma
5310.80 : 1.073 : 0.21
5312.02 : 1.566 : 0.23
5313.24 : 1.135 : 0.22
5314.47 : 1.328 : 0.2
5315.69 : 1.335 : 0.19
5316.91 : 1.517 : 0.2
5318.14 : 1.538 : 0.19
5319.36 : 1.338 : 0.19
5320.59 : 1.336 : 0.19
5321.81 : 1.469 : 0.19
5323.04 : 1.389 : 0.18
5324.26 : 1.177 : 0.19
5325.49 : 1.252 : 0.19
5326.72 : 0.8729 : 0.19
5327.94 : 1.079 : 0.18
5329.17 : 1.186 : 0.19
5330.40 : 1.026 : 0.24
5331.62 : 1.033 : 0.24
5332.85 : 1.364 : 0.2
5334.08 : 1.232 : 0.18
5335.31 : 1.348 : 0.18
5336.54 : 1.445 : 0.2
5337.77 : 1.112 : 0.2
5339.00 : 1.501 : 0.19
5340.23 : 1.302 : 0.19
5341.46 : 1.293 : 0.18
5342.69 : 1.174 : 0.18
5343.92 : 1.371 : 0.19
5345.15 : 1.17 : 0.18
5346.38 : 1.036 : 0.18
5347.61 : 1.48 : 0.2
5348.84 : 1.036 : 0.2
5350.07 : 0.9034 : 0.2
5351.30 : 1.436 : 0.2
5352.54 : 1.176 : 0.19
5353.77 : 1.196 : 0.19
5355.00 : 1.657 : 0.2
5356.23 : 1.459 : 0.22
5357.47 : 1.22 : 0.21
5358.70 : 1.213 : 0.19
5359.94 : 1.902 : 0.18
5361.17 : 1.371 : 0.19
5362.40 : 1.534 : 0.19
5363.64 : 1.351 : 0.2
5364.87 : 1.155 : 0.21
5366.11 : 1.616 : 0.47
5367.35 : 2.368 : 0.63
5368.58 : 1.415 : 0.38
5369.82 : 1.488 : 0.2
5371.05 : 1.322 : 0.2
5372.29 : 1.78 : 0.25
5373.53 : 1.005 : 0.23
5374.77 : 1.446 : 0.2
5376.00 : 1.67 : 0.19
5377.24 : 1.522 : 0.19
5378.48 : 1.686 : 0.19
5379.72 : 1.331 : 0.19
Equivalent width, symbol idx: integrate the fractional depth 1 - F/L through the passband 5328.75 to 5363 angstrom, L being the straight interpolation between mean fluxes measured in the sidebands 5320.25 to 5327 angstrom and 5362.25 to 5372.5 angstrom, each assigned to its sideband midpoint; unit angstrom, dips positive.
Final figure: 2.9 angstrom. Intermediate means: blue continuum 1.26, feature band 1.29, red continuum 1.55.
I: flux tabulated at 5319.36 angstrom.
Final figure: 1.338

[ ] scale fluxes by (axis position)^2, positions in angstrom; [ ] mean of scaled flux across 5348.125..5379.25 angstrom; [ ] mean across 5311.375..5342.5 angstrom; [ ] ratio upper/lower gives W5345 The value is 1.13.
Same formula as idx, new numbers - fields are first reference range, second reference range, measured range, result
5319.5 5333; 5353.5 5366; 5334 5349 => 0.2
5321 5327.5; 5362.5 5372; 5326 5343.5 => 1.3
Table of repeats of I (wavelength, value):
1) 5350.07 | 0.9034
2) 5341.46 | 1.293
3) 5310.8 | 1.073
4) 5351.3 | 1.436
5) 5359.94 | 1.902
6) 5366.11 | 1.616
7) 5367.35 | 2.368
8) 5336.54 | 1.445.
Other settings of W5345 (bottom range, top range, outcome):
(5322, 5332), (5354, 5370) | 1.34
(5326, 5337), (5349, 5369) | 1.23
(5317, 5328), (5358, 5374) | 1.18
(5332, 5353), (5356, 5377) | 1.20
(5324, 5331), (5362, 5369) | 1.46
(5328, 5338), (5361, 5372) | 1.27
